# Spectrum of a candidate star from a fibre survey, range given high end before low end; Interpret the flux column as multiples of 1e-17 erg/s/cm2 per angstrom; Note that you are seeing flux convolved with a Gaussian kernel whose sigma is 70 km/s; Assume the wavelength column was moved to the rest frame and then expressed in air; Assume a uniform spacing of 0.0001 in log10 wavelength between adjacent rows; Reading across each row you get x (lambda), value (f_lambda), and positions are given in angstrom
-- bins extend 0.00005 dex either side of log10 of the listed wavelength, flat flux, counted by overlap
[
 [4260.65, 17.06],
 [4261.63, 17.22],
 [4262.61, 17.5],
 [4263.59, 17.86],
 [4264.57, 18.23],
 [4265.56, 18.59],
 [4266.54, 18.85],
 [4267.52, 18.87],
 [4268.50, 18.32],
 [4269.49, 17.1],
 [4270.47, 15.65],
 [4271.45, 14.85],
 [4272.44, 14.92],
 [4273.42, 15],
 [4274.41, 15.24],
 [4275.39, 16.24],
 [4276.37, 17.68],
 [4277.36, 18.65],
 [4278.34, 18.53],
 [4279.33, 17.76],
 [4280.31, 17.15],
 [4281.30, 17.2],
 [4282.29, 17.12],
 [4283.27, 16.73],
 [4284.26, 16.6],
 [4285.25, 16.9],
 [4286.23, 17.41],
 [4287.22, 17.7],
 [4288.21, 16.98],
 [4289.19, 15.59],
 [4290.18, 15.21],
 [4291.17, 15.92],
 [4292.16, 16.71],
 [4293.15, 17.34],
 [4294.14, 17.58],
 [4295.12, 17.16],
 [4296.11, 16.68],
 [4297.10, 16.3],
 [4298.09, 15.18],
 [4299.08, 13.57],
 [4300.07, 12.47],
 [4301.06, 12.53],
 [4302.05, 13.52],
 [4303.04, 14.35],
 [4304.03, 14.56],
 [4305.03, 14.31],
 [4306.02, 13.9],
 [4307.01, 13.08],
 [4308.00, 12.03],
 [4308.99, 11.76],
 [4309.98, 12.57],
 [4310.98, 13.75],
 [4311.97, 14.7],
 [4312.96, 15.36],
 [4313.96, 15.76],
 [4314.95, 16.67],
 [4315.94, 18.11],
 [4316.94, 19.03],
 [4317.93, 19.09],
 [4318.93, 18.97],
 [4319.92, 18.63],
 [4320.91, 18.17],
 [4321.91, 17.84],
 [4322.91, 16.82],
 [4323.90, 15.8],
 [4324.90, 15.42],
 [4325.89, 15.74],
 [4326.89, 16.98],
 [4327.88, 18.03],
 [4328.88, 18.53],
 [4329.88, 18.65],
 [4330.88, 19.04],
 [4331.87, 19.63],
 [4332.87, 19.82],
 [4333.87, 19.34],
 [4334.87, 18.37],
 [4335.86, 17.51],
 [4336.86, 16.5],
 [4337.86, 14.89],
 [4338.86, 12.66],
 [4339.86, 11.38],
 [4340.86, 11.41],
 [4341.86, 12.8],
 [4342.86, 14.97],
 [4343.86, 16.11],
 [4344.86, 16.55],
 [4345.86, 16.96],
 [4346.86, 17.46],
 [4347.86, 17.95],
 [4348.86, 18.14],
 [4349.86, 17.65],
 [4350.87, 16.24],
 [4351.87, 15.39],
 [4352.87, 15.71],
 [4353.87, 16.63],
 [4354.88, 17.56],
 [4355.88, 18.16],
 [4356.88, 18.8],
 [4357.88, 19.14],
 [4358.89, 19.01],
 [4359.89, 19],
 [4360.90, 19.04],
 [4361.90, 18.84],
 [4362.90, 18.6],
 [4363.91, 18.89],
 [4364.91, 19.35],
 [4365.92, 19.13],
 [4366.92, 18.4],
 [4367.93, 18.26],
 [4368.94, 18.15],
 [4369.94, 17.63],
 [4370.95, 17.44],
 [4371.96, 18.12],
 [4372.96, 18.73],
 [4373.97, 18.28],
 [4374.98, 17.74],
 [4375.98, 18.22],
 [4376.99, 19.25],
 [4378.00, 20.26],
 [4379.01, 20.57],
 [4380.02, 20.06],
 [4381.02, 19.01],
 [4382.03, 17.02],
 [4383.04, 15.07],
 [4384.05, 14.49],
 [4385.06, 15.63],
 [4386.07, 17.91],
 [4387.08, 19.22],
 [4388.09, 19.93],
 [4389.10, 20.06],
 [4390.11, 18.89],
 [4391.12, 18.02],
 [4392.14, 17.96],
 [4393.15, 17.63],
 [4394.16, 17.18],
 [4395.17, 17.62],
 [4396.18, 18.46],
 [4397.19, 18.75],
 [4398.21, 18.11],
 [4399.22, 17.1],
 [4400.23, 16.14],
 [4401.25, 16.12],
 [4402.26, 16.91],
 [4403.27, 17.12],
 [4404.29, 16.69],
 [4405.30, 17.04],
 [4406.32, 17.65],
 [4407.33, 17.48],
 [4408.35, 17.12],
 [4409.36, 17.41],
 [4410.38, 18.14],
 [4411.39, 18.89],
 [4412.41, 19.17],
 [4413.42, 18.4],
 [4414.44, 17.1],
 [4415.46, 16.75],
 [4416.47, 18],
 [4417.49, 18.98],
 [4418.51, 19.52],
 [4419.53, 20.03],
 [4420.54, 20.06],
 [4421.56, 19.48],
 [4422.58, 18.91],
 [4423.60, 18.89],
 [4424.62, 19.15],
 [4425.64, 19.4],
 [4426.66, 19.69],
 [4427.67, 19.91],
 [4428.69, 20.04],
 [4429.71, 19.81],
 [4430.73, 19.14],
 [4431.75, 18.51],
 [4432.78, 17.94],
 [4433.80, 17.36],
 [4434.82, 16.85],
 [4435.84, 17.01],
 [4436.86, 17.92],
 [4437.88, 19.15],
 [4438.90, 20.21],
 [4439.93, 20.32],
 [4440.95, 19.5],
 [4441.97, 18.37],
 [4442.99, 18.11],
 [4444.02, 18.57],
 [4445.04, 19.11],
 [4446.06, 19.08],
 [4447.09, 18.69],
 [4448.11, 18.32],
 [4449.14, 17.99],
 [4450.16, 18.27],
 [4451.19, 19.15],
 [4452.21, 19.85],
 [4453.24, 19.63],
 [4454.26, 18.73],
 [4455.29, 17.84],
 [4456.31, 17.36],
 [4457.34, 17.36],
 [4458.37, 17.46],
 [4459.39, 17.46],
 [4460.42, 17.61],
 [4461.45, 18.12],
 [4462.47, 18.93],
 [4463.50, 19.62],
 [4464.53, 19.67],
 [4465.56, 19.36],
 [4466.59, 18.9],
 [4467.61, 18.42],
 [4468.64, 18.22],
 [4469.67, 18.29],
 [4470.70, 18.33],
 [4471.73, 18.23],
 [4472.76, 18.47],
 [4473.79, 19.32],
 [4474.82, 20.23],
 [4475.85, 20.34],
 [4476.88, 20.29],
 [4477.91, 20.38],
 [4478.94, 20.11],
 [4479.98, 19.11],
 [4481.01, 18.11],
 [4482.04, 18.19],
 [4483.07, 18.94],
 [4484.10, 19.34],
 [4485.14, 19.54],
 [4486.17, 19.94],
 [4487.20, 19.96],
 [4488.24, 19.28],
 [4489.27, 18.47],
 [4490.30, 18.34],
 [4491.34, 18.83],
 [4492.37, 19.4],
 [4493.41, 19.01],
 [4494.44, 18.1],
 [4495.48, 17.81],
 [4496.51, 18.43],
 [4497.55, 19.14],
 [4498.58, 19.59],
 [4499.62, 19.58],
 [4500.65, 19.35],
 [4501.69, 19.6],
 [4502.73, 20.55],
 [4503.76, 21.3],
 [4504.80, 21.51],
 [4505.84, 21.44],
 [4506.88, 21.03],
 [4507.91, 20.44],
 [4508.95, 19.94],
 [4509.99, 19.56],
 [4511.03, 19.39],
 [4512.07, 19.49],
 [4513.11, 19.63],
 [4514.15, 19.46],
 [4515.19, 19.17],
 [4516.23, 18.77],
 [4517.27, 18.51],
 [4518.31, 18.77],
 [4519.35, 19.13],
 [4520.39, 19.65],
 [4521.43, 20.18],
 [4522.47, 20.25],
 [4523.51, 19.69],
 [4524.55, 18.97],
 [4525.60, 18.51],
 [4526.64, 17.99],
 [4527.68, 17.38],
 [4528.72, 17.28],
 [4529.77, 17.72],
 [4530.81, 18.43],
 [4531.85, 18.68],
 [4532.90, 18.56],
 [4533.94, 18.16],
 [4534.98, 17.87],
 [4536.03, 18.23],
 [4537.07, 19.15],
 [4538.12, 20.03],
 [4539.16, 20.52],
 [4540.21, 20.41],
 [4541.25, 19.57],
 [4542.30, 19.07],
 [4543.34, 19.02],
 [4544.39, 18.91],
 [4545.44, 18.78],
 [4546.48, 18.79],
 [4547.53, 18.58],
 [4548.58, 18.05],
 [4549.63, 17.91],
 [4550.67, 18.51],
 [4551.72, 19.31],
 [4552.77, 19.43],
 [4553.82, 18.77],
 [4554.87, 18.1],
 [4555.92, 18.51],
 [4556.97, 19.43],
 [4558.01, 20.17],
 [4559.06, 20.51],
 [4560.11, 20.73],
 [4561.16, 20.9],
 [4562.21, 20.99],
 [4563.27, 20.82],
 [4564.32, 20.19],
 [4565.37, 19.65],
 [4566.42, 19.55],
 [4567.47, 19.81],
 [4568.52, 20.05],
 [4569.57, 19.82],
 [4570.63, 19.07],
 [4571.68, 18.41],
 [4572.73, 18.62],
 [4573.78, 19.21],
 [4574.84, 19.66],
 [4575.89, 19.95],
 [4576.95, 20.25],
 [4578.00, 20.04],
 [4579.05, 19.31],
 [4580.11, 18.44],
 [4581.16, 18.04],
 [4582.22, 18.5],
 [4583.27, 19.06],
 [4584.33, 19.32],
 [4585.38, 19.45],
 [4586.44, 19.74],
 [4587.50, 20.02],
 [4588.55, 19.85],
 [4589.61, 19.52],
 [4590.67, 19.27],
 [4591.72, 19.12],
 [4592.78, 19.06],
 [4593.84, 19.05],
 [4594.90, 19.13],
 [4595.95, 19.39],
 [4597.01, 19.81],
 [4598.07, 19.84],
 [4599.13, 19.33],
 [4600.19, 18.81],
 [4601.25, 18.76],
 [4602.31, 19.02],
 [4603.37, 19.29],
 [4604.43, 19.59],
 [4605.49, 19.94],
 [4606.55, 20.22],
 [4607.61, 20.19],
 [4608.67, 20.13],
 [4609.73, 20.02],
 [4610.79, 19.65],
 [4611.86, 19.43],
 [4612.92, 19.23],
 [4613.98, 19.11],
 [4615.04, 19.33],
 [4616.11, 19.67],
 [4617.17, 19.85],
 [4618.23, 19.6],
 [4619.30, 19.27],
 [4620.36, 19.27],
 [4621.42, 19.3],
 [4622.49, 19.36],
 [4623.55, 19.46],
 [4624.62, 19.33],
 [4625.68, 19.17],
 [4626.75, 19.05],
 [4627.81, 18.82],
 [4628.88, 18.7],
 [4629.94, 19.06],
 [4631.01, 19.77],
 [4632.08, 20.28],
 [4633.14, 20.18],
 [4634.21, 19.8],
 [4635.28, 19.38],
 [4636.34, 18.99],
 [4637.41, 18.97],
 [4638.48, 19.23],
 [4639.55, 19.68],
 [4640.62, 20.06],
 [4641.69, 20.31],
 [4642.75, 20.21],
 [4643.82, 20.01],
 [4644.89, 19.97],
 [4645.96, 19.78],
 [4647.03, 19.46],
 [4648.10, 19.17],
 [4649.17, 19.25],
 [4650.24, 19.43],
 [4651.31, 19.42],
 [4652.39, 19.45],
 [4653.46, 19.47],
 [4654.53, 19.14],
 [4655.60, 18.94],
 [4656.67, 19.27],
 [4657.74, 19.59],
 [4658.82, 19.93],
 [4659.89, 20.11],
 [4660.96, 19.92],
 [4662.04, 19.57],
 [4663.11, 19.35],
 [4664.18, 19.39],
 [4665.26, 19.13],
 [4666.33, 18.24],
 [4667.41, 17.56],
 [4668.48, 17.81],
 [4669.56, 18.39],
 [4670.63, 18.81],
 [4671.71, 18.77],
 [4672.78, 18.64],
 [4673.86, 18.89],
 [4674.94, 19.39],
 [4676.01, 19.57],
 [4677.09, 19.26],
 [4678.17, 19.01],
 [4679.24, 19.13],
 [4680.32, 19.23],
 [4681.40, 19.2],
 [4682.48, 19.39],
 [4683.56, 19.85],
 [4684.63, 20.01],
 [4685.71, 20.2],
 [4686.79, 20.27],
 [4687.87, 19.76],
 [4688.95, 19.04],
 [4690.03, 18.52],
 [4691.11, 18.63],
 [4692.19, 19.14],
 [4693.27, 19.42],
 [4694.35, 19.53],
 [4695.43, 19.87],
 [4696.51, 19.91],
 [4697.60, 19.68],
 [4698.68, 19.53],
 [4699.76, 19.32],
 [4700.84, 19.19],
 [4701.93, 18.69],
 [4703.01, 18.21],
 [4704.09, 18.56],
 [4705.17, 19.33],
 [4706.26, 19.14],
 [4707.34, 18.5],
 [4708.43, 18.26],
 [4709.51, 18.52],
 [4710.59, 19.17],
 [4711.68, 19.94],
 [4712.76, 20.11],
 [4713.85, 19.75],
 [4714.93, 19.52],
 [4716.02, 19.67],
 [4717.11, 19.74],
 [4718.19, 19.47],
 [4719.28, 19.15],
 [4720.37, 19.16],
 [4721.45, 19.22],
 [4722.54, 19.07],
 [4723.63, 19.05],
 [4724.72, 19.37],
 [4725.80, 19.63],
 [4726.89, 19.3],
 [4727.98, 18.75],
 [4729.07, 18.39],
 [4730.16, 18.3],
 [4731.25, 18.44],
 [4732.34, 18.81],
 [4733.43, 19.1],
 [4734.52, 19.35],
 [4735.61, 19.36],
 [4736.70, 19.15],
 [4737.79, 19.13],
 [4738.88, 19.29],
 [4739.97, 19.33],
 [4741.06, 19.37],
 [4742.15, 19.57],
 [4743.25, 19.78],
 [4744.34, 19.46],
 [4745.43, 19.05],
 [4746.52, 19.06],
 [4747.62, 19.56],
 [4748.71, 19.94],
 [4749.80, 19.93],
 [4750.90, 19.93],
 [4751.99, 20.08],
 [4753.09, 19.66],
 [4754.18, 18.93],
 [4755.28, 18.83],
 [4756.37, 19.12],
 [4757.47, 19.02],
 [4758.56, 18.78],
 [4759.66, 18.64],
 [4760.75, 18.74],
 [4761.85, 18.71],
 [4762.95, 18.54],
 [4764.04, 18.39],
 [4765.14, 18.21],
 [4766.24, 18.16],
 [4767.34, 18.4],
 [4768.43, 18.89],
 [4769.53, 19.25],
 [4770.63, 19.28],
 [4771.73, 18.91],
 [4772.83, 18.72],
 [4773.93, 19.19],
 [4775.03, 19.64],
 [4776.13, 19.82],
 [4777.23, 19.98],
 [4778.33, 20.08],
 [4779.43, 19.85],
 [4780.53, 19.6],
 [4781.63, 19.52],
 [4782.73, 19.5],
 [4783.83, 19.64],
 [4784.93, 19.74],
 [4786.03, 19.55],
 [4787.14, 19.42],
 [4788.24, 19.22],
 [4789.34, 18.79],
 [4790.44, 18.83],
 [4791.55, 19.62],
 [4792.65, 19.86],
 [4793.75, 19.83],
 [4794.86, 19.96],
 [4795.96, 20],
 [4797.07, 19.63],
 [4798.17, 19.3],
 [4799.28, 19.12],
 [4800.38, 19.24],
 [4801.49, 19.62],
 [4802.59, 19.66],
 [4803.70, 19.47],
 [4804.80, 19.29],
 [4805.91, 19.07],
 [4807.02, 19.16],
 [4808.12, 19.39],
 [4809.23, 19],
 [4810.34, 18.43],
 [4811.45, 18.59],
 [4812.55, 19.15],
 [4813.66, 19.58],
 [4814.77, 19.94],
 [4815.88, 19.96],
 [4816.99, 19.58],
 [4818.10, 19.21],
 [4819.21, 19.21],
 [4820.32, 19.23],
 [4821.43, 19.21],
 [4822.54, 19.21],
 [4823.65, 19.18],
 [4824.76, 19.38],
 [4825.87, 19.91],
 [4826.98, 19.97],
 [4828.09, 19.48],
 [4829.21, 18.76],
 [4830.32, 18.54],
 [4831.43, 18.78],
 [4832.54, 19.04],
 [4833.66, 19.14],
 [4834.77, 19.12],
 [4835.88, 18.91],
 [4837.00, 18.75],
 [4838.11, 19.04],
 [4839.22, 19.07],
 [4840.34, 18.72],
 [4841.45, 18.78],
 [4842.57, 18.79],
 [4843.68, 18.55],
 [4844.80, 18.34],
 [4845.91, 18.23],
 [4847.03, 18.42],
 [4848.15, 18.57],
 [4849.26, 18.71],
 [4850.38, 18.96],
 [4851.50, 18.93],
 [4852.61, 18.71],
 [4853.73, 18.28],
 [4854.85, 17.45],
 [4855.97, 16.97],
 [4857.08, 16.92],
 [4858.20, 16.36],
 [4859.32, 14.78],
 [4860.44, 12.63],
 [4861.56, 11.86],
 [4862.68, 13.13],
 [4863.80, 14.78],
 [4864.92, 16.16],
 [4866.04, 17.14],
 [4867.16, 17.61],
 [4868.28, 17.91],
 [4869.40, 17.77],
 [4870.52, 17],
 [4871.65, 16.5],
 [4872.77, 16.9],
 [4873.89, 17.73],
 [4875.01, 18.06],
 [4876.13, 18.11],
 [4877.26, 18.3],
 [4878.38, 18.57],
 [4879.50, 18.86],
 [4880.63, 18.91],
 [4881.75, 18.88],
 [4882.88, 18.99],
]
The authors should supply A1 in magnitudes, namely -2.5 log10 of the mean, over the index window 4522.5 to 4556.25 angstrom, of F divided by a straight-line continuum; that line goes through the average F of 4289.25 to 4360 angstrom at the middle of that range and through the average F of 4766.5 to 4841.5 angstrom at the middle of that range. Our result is -0.07 mag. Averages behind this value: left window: 16.2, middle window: 18.7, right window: 19.3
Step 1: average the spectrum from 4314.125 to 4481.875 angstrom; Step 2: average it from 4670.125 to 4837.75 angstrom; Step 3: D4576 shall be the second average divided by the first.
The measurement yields 1.1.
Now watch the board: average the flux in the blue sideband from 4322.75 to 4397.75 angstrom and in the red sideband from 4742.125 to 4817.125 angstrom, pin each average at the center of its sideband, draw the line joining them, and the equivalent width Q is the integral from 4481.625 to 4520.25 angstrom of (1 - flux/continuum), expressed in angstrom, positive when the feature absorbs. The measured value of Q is -2.7 angstrom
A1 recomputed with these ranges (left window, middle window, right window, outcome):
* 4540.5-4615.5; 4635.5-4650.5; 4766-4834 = -0.01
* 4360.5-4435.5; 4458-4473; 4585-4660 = 0.01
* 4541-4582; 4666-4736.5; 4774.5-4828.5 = 0.02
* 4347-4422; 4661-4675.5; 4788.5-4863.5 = -0.02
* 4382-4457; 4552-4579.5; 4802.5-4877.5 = -0.08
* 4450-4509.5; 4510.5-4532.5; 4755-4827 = 0.02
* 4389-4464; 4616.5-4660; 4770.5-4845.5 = -0.04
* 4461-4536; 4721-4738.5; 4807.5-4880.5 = -0.03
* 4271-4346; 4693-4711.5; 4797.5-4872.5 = -0.08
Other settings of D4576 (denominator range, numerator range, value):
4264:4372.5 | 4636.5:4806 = 1.16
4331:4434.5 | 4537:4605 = 1.08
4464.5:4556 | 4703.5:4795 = 1.00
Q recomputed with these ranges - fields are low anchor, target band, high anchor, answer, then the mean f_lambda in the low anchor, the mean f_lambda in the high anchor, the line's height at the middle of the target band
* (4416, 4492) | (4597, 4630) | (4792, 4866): -1.2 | 18.9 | 18.5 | 18.7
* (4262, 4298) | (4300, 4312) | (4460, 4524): 2.7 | 17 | 19.3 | 17.3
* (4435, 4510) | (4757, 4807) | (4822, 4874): -3.4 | 19.1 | 17.8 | 18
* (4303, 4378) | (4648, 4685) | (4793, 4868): -2.5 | 16.9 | 18.5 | 18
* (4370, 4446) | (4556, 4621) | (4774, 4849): -2.8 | 18.3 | 19.3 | 18.7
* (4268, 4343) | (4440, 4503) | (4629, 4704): -4.6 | 16.1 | 19.4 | 17.6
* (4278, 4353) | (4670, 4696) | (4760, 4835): -1.1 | 16.2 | 19.3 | 18.5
